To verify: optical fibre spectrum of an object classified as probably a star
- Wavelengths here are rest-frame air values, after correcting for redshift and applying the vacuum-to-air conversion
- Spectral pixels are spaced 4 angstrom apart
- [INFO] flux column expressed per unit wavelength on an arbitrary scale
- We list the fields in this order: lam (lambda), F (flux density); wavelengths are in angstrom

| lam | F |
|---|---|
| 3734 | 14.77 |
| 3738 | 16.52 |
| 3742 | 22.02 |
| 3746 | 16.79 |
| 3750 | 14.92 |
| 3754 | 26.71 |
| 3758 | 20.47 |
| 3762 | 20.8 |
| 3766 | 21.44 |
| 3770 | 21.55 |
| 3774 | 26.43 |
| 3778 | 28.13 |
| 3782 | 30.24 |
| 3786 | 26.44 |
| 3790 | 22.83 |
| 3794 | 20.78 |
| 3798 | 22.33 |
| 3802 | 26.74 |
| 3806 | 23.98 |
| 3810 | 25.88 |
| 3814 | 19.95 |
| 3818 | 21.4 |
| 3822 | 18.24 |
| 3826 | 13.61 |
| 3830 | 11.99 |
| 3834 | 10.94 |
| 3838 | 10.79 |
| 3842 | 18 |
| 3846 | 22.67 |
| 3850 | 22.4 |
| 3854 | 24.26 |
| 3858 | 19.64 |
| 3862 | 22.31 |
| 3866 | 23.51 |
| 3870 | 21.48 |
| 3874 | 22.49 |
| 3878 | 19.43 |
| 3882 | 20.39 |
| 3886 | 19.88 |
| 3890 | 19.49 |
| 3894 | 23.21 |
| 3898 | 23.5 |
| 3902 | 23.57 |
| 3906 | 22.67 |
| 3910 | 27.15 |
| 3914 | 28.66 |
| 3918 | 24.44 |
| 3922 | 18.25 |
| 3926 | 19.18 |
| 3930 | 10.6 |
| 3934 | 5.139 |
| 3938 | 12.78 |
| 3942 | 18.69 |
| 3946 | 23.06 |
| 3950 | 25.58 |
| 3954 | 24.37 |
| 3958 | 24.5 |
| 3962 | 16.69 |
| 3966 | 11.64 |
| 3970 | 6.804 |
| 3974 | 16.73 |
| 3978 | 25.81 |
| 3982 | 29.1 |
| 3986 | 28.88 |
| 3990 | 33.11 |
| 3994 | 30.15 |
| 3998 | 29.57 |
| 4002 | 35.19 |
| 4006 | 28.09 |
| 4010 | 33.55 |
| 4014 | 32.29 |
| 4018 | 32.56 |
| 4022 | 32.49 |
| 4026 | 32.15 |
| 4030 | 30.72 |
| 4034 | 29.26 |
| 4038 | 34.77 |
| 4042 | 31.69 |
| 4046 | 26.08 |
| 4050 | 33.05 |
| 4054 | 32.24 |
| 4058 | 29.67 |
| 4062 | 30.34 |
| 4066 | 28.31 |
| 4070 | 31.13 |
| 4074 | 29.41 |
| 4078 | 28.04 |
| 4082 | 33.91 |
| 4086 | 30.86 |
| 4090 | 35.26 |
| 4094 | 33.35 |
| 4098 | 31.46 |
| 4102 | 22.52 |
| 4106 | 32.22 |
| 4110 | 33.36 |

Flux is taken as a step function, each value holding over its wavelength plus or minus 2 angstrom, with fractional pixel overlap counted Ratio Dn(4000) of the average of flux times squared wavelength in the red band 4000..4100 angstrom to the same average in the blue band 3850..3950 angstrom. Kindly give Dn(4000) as 1.64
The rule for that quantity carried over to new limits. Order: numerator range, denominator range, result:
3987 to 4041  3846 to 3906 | 1.56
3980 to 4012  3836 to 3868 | 1.63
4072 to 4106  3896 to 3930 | 1.48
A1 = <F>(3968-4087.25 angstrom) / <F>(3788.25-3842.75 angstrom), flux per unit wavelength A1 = 1.54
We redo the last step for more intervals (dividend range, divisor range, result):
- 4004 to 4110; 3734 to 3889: 1.48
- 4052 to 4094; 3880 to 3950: 1.54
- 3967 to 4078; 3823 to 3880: 1.55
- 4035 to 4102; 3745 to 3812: 1.32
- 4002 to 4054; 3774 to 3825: 1.33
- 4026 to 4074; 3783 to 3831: 1.42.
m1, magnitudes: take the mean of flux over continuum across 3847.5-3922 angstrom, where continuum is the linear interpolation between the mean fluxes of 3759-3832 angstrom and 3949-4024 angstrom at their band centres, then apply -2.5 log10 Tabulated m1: 0.07 mag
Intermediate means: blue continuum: 22.3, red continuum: 26.2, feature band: 22.6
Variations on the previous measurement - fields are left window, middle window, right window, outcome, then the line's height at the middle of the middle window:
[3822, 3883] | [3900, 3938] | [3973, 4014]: 0.203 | 23.9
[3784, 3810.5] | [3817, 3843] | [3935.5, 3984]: 0.498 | 23.1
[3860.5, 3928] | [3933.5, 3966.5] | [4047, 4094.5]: 0.309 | 25.1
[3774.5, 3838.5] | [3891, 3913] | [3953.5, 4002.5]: -0.066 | 22.6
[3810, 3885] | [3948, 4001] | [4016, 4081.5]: 0.136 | 26.6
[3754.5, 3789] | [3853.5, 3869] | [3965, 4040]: 0.170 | 26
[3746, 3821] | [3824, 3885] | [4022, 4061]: 0.319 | 25.3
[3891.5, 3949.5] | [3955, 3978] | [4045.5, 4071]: 0.379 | 23.6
